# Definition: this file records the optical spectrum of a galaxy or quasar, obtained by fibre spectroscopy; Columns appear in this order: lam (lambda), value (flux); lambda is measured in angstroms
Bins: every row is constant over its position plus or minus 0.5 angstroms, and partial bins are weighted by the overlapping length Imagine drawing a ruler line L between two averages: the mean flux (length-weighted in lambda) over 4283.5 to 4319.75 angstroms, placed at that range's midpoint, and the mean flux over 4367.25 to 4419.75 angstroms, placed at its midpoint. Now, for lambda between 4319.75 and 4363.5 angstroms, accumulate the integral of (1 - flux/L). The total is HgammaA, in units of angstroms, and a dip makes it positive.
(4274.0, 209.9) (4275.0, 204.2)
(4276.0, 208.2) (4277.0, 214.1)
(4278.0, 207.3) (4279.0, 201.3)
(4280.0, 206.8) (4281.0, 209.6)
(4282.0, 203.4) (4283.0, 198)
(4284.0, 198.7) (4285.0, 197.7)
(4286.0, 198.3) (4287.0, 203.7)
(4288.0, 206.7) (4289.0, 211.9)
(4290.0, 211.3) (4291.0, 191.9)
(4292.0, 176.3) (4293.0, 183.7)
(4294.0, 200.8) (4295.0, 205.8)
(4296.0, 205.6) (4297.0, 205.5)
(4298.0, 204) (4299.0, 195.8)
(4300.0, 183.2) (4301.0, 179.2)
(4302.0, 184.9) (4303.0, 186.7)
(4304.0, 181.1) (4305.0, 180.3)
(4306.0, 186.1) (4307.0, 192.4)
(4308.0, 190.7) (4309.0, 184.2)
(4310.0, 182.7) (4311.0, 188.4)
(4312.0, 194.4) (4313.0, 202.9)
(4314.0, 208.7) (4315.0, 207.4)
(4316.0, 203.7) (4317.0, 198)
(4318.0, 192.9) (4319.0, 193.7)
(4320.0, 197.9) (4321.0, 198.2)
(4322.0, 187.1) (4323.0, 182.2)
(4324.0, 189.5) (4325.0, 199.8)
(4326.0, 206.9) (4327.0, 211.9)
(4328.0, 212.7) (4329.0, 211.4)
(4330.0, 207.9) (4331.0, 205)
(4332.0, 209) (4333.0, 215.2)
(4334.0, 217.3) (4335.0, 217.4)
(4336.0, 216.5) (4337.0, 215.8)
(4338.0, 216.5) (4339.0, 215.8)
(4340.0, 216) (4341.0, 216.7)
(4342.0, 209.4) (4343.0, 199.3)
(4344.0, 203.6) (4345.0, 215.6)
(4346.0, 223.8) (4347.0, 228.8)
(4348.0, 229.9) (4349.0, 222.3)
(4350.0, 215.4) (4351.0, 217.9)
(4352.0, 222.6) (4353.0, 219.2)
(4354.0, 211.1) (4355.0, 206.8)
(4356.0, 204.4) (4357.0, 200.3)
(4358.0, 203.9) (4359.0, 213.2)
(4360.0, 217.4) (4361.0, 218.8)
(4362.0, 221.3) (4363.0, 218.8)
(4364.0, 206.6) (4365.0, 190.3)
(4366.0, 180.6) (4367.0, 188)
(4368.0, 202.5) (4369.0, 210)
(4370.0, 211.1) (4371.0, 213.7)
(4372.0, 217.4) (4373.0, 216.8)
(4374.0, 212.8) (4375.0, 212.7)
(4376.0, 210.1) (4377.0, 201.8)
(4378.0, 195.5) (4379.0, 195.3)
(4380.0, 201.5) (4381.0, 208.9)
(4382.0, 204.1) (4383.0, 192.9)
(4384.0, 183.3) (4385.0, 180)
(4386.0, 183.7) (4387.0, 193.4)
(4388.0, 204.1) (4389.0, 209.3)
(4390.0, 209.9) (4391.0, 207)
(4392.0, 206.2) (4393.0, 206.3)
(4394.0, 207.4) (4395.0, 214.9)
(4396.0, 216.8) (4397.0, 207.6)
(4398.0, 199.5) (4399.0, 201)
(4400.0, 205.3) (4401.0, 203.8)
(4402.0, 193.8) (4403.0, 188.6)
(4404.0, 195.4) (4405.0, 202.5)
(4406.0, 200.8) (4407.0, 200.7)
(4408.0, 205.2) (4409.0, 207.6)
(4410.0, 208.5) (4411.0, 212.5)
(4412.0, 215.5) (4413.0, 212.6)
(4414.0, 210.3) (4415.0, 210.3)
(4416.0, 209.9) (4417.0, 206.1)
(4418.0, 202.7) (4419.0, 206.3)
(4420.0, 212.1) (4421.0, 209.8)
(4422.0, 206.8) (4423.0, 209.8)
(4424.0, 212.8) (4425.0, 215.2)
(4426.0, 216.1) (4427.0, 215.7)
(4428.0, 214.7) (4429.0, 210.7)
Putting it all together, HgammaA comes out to -2.7 angstroms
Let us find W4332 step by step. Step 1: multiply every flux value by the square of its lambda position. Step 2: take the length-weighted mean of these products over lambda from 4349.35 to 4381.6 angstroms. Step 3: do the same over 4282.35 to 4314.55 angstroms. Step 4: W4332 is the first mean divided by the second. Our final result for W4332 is 1.11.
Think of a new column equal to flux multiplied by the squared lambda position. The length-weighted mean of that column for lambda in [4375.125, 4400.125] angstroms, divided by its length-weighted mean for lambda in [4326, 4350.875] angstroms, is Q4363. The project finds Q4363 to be 0.96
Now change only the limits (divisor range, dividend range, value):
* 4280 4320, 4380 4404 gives 1.07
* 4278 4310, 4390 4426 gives 1.11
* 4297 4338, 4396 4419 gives 1.08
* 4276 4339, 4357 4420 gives 1.06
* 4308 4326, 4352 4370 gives 1.08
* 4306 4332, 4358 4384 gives 1.07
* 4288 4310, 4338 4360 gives 1.14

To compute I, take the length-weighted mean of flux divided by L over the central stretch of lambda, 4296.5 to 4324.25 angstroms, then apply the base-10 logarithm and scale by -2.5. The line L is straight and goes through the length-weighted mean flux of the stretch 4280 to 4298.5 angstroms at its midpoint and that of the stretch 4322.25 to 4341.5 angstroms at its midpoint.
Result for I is 0.070 mag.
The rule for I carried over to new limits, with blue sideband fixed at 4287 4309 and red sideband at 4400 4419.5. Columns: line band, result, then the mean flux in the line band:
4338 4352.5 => -0.097 mag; 217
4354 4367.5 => -0.031 mag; 206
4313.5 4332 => -0.027 mag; 201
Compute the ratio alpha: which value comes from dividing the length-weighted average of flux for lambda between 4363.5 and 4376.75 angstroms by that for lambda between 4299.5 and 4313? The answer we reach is 1.10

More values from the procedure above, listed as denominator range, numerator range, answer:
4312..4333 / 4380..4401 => 1.00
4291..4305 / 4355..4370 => 1.07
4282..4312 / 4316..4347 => 1.07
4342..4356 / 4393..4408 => 0.94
